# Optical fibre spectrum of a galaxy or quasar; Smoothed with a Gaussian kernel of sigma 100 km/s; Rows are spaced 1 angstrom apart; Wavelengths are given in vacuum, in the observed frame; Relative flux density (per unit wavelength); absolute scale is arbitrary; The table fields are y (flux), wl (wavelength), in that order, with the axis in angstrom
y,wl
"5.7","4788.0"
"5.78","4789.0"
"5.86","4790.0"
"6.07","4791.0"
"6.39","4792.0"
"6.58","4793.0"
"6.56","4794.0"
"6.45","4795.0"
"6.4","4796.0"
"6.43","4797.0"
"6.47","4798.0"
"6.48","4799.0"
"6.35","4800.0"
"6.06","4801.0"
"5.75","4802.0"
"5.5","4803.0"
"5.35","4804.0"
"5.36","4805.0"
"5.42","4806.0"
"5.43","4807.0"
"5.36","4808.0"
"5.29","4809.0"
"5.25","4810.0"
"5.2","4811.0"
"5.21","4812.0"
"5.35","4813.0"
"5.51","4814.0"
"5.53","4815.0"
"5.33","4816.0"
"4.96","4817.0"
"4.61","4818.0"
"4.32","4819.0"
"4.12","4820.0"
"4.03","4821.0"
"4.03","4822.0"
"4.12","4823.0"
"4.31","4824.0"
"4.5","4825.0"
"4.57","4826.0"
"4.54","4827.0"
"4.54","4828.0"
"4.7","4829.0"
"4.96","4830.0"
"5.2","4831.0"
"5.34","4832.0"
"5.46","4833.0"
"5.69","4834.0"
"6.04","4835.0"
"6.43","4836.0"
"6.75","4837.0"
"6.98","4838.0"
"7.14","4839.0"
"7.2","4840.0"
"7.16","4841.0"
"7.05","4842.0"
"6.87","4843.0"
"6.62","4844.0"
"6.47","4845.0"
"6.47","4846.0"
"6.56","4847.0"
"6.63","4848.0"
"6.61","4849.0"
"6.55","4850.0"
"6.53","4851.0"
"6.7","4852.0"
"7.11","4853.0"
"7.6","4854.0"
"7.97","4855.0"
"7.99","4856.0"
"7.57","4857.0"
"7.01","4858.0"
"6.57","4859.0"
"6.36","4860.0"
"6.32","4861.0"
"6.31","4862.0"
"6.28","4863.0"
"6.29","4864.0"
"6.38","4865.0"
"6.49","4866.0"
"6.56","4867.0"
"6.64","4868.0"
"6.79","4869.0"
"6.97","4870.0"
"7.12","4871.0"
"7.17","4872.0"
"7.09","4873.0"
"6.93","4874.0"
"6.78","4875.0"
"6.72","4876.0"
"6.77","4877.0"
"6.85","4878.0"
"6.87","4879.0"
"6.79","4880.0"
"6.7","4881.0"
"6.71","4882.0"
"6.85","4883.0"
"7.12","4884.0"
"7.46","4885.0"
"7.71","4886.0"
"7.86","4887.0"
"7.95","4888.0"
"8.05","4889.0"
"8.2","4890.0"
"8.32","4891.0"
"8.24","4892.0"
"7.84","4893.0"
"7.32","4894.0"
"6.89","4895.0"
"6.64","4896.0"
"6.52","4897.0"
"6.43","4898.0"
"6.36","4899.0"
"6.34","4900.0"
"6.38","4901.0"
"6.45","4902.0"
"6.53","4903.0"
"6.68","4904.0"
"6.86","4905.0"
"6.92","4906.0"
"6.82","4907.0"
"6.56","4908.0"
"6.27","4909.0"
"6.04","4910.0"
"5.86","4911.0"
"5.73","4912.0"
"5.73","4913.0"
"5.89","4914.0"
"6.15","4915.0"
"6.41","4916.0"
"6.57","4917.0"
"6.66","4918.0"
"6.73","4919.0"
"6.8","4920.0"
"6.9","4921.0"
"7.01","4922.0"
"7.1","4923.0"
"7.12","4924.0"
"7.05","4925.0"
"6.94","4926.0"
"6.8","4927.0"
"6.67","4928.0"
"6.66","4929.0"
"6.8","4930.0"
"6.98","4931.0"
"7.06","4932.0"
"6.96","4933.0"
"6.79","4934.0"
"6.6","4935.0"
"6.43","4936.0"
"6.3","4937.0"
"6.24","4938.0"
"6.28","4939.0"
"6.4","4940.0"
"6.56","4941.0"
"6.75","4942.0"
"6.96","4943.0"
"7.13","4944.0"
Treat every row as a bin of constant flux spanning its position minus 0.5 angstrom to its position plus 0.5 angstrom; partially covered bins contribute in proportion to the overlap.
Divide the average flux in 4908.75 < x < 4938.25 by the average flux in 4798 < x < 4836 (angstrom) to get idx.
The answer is 1.3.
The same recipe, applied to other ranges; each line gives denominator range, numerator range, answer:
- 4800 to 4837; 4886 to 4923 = 1.33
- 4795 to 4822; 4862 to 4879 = 1.24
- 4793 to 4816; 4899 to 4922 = 1.12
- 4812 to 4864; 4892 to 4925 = 1.11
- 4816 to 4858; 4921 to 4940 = 1.14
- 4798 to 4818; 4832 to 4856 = 1.22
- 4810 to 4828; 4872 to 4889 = 1.50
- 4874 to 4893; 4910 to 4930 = 0.89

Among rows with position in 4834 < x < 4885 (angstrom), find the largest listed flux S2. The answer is 7.99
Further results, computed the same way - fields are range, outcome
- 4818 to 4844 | 7.2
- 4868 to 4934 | 8.32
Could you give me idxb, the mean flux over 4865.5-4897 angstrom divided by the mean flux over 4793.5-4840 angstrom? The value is 1.3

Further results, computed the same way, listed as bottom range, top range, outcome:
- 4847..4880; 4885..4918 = 1.00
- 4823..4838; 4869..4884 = 1.31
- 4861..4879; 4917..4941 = 1.01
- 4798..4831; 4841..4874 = 1.34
